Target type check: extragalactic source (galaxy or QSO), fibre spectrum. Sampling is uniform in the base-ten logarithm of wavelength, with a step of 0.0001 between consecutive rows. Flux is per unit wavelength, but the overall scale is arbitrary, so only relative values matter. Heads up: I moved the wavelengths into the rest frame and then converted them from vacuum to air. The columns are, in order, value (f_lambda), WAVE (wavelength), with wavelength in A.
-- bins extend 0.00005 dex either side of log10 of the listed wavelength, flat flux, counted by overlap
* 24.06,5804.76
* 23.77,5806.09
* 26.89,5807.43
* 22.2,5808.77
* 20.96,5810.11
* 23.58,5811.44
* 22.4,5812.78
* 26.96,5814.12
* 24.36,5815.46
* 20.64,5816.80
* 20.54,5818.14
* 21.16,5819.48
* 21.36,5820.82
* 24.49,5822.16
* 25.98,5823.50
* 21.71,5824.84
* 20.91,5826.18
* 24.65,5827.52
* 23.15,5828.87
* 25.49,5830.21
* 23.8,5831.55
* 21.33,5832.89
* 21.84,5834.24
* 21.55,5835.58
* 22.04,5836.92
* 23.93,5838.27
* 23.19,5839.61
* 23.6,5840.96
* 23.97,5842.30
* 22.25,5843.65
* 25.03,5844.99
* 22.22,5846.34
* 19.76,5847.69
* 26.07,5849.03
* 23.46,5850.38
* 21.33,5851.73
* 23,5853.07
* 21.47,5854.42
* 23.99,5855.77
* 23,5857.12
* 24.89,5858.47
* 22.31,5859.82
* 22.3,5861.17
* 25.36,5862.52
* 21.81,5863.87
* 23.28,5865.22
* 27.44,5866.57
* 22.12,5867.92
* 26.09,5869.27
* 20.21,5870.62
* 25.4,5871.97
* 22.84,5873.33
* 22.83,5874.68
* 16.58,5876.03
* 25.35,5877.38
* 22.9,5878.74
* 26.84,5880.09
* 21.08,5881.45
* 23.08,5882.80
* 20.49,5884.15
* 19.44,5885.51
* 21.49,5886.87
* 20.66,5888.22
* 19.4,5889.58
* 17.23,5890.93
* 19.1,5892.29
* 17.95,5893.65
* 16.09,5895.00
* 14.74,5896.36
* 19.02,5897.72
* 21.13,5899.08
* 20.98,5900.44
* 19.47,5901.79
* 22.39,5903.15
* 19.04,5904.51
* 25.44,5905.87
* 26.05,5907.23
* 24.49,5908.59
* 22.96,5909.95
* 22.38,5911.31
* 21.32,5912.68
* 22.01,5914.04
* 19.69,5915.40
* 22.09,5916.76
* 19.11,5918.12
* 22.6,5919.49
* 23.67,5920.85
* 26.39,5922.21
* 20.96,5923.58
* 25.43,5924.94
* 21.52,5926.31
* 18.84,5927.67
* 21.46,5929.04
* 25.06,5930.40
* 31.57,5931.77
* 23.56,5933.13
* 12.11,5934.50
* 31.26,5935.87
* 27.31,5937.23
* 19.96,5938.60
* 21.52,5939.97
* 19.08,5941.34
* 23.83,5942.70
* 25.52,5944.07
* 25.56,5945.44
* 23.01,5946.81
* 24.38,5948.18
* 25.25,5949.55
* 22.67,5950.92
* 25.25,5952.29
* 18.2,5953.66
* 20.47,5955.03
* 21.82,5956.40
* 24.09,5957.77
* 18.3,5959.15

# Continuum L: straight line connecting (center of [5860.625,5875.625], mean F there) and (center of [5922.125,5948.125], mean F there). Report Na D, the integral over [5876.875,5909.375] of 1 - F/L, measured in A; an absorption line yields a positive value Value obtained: 3.4 A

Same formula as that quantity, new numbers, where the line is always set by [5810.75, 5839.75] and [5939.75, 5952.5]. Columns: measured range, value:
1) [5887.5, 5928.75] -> 4.1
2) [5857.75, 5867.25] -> -0.3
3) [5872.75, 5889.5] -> 1.0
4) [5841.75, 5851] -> -0.1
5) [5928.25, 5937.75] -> -0.4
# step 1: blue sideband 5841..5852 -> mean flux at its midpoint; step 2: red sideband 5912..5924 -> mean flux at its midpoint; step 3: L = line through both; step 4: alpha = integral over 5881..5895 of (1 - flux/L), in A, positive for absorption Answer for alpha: 1.7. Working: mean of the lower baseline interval 23.1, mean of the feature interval 19.8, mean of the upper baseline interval 22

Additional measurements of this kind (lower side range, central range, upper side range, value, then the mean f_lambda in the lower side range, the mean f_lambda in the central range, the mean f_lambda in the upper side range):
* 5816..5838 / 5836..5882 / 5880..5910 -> -3.2 A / 22.6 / 23.2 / 20.6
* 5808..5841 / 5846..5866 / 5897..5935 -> -0.3 A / 22.9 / 23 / 22.2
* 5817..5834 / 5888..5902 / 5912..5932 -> 2.5 A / 22.8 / 18.6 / 22.6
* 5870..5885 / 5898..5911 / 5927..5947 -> 0.3 A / 22.5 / 22.3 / 23.3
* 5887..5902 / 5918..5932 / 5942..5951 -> -0.7 A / 18.8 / 23.2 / 24.4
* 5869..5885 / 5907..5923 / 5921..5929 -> 0.0 A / 22.7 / 22.6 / 22.6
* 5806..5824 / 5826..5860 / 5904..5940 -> 0.1 A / 23.2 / 23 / 22.9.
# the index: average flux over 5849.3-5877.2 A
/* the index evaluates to 23.1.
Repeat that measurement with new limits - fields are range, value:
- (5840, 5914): 22.1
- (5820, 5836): 23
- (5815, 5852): 22.9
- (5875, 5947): 21.9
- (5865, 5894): 21.9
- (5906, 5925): 22.8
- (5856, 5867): 23.7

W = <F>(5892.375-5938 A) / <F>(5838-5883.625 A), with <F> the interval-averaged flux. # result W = 0.95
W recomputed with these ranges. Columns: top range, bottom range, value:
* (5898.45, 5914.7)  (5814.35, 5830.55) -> 0.97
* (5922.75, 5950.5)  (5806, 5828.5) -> 1.01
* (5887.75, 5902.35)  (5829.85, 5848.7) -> 0.82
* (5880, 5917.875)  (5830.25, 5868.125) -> 0.90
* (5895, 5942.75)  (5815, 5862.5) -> 0.97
